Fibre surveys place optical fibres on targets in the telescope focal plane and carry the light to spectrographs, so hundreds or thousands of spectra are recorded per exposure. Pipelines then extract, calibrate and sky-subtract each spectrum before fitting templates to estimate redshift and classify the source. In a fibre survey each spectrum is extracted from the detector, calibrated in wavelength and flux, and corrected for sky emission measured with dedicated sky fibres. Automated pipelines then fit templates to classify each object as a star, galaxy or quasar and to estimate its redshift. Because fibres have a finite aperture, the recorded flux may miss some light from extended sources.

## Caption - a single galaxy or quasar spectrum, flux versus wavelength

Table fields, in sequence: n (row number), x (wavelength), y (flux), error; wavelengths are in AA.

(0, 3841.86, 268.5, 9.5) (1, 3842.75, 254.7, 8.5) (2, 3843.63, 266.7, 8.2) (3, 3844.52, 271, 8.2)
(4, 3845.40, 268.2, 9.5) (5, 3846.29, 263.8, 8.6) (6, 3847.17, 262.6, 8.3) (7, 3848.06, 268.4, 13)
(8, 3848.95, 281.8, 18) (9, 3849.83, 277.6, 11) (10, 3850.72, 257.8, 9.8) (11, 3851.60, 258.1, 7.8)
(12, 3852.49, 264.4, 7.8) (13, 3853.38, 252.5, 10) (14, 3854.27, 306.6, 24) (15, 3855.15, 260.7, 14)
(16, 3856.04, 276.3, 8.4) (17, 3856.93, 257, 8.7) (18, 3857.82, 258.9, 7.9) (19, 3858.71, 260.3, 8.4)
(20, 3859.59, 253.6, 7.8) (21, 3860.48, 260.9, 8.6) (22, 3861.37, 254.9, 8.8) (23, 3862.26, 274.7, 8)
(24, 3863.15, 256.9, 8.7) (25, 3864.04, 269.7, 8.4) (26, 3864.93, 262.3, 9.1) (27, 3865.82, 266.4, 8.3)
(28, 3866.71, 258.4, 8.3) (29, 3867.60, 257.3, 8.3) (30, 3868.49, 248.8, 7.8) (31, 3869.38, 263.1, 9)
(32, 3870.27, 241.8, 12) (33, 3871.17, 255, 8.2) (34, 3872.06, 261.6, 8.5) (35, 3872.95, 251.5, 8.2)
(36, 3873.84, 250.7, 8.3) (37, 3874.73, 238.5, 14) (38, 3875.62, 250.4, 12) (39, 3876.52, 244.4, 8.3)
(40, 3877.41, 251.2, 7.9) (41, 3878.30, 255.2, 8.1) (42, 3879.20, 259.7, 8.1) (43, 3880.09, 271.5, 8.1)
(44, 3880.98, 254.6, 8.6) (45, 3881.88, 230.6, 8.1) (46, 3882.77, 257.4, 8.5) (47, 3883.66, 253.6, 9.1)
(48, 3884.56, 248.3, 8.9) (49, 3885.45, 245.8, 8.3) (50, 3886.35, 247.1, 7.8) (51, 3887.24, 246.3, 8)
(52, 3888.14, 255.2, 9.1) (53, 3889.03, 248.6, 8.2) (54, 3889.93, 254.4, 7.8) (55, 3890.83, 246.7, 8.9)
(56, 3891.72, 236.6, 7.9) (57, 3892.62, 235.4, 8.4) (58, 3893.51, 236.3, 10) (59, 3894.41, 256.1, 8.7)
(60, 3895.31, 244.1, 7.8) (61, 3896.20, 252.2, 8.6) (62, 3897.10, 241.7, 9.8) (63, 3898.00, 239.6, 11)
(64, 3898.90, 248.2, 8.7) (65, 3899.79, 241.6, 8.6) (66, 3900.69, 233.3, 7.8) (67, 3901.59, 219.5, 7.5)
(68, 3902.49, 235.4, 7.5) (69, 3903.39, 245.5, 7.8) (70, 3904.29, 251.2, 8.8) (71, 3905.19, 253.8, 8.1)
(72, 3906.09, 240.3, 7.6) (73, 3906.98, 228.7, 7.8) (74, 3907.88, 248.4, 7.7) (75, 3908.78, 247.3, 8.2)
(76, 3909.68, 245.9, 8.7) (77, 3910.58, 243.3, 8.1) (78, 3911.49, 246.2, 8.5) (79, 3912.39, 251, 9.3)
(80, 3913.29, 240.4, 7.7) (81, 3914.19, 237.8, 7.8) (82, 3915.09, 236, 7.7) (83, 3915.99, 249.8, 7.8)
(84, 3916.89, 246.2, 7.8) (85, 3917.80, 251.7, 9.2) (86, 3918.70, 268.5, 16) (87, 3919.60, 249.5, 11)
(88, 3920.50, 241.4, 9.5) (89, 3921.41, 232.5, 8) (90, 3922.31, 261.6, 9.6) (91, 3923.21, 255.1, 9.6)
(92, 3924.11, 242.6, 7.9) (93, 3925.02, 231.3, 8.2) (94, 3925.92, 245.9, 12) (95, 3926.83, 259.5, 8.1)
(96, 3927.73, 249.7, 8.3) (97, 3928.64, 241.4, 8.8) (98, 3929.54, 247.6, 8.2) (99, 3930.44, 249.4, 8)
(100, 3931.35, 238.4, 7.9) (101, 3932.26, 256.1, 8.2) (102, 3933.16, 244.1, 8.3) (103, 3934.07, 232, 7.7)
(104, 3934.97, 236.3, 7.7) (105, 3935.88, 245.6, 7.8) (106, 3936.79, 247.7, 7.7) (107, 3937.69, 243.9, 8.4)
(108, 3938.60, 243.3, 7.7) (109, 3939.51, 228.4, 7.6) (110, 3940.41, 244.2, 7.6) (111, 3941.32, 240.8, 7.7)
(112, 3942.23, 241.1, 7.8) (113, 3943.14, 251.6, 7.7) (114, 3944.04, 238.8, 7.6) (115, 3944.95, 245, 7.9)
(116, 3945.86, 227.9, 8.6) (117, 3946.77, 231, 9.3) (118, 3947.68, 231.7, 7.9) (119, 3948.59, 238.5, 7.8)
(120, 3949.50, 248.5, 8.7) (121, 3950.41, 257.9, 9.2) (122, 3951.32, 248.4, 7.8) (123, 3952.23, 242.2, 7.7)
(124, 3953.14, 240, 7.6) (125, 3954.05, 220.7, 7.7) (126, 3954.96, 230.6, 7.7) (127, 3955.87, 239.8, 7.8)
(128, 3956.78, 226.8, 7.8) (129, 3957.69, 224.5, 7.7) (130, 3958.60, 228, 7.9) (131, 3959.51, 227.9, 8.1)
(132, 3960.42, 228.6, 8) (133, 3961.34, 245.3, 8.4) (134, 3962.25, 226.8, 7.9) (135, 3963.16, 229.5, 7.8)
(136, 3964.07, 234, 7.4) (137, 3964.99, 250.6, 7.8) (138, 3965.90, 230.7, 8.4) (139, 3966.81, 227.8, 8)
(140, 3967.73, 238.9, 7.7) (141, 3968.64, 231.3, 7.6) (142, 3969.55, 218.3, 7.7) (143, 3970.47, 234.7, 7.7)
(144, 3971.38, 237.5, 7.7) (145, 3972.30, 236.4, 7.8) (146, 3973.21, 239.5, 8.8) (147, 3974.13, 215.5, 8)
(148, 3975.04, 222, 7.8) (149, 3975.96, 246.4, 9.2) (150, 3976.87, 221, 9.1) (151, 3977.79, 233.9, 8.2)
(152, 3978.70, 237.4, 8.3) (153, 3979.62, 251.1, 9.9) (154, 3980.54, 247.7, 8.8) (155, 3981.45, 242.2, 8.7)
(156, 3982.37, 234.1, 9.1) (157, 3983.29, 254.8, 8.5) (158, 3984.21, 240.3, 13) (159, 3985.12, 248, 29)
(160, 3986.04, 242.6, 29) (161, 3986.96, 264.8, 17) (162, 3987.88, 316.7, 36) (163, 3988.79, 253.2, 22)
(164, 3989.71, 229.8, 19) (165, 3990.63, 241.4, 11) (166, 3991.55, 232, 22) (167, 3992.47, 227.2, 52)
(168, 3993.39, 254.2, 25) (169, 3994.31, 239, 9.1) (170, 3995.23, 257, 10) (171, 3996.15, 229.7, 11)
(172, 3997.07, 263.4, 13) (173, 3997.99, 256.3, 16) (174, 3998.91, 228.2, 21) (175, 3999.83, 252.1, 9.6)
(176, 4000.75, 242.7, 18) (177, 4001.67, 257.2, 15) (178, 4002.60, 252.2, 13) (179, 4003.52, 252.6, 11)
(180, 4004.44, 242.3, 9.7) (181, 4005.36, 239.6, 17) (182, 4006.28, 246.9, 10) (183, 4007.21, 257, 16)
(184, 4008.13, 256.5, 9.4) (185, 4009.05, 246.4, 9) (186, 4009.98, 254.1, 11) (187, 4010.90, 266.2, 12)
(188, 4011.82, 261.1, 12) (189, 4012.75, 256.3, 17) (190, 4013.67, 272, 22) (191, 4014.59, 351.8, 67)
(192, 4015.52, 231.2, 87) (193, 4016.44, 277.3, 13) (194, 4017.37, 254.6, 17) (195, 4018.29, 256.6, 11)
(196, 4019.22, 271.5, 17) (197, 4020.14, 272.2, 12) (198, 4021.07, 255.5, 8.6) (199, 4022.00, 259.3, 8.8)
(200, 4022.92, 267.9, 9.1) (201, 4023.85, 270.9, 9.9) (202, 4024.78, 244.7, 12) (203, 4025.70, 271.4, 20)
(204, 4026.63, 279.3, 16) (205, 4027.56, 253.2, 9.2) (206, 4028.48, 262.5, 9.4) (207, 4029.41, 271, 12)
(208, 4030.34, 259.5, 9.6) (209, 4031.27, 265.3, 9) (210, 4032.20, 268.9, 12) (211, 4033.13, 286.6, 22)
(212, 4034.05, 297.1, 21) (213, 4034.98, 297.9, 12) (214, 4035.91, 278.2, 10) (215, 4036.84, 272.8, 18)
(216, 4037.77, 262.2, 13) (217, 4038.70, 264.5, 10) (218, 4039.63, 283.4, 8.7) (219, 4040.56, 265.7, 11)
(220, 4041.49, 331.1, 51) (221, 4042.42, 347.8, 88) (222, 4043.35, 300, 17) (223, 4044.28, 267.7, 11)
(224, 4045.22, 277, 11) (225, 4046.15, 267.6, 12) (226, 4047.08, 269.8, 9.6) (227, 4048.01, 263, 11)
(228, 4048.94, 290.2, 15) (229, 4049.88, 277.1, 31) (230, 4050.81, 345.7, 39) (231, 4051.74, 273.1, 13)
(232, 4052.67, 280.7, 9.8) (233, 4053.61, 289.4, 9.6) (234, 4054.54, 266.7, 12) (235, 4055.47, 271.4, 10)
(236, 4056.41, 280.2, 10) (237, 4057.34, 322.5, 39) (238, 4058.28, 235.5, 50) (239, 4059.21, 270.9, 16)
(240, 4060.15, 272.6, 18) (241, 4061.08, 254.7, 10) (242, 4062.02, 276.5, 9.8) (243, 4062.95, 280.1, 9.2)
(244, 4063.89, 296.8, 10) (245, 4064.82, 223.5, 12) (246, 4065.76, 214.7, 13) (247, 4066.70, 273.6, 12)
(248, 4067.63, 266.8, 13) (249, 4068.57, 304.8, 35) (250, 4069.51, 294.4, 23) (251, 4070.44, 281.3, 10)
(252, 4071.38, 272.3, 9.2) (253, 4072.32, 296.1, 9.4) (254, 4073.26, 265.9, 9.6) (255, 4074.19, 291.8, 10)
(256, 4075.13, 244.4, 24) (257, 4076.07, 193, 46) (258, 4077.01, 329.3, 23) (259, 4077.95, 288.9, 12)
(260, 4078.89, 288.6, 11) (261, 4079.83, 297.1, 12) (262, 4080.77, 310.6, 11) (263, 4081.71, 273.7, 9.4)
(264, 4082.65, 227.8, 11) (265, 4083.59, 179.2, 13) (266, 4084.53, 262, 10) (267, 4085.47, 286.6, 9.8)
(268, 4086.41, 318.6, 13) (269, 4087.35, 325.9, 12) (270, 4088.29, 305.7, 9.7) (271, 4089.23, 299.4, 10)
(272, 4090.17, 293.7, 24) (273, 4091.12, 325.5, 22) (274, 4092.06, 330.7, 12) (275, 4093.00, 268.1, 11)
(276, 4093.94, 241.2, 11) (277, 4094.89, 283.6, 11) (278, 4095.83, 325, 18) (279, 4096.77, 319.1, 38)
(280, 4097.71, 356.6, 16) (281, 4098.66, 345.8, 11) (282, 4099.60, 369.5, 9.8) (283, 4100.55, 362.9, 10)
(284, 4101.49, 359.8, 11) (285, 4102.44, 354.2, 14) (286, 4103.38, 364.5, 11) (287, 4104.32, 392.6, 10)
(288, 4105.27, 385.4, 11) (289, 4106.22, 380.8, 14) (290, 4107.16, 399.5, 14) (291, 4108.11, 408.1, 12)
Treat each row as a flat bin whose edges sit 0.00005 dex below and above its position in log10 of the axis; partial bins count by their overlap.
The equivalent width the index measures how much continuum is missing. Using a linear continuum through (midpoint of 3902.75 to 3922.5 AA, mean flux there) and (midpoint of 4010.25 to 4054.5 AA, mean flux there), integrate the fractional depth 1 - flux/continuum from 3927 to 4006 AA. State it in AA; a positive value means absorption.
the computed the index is 5.7 AA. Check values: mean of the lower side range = 246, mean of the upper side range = 276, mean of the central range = 241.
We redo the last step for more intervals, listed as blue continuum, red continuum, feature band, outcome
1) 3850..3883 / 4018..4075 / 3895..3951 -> 4.27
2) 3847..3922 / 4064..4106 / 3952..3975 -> 3.25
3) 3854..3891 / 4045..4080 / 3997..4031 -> 1.38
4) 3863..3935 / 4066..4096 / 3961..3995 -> 2.92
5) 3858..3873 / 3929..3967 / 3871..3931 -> 0.79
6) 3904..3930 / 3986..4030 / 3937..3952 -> 0.50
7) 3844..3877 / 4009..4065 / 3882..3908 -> 1.93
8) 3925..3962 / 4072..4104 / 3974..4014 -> 2.06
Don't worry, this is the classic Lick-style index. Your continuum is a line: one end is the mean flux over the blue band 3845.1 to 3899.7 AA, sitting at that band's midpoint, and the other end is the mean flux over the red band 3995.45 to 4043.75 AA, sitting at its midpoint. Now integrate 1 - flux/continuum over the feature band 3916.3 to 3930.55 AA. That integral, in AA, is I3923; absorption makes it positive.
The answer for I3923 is 0.6 AA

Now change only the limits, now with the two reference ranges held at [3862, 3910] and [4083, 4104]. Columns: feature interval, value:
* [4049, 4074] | 2.2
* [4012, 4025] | 1.0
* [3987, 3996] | 1.0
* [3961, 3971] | 1.5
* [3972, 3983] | 1.6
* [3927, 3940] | 1.0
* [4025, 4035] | 0.7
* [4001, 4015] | 1.3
